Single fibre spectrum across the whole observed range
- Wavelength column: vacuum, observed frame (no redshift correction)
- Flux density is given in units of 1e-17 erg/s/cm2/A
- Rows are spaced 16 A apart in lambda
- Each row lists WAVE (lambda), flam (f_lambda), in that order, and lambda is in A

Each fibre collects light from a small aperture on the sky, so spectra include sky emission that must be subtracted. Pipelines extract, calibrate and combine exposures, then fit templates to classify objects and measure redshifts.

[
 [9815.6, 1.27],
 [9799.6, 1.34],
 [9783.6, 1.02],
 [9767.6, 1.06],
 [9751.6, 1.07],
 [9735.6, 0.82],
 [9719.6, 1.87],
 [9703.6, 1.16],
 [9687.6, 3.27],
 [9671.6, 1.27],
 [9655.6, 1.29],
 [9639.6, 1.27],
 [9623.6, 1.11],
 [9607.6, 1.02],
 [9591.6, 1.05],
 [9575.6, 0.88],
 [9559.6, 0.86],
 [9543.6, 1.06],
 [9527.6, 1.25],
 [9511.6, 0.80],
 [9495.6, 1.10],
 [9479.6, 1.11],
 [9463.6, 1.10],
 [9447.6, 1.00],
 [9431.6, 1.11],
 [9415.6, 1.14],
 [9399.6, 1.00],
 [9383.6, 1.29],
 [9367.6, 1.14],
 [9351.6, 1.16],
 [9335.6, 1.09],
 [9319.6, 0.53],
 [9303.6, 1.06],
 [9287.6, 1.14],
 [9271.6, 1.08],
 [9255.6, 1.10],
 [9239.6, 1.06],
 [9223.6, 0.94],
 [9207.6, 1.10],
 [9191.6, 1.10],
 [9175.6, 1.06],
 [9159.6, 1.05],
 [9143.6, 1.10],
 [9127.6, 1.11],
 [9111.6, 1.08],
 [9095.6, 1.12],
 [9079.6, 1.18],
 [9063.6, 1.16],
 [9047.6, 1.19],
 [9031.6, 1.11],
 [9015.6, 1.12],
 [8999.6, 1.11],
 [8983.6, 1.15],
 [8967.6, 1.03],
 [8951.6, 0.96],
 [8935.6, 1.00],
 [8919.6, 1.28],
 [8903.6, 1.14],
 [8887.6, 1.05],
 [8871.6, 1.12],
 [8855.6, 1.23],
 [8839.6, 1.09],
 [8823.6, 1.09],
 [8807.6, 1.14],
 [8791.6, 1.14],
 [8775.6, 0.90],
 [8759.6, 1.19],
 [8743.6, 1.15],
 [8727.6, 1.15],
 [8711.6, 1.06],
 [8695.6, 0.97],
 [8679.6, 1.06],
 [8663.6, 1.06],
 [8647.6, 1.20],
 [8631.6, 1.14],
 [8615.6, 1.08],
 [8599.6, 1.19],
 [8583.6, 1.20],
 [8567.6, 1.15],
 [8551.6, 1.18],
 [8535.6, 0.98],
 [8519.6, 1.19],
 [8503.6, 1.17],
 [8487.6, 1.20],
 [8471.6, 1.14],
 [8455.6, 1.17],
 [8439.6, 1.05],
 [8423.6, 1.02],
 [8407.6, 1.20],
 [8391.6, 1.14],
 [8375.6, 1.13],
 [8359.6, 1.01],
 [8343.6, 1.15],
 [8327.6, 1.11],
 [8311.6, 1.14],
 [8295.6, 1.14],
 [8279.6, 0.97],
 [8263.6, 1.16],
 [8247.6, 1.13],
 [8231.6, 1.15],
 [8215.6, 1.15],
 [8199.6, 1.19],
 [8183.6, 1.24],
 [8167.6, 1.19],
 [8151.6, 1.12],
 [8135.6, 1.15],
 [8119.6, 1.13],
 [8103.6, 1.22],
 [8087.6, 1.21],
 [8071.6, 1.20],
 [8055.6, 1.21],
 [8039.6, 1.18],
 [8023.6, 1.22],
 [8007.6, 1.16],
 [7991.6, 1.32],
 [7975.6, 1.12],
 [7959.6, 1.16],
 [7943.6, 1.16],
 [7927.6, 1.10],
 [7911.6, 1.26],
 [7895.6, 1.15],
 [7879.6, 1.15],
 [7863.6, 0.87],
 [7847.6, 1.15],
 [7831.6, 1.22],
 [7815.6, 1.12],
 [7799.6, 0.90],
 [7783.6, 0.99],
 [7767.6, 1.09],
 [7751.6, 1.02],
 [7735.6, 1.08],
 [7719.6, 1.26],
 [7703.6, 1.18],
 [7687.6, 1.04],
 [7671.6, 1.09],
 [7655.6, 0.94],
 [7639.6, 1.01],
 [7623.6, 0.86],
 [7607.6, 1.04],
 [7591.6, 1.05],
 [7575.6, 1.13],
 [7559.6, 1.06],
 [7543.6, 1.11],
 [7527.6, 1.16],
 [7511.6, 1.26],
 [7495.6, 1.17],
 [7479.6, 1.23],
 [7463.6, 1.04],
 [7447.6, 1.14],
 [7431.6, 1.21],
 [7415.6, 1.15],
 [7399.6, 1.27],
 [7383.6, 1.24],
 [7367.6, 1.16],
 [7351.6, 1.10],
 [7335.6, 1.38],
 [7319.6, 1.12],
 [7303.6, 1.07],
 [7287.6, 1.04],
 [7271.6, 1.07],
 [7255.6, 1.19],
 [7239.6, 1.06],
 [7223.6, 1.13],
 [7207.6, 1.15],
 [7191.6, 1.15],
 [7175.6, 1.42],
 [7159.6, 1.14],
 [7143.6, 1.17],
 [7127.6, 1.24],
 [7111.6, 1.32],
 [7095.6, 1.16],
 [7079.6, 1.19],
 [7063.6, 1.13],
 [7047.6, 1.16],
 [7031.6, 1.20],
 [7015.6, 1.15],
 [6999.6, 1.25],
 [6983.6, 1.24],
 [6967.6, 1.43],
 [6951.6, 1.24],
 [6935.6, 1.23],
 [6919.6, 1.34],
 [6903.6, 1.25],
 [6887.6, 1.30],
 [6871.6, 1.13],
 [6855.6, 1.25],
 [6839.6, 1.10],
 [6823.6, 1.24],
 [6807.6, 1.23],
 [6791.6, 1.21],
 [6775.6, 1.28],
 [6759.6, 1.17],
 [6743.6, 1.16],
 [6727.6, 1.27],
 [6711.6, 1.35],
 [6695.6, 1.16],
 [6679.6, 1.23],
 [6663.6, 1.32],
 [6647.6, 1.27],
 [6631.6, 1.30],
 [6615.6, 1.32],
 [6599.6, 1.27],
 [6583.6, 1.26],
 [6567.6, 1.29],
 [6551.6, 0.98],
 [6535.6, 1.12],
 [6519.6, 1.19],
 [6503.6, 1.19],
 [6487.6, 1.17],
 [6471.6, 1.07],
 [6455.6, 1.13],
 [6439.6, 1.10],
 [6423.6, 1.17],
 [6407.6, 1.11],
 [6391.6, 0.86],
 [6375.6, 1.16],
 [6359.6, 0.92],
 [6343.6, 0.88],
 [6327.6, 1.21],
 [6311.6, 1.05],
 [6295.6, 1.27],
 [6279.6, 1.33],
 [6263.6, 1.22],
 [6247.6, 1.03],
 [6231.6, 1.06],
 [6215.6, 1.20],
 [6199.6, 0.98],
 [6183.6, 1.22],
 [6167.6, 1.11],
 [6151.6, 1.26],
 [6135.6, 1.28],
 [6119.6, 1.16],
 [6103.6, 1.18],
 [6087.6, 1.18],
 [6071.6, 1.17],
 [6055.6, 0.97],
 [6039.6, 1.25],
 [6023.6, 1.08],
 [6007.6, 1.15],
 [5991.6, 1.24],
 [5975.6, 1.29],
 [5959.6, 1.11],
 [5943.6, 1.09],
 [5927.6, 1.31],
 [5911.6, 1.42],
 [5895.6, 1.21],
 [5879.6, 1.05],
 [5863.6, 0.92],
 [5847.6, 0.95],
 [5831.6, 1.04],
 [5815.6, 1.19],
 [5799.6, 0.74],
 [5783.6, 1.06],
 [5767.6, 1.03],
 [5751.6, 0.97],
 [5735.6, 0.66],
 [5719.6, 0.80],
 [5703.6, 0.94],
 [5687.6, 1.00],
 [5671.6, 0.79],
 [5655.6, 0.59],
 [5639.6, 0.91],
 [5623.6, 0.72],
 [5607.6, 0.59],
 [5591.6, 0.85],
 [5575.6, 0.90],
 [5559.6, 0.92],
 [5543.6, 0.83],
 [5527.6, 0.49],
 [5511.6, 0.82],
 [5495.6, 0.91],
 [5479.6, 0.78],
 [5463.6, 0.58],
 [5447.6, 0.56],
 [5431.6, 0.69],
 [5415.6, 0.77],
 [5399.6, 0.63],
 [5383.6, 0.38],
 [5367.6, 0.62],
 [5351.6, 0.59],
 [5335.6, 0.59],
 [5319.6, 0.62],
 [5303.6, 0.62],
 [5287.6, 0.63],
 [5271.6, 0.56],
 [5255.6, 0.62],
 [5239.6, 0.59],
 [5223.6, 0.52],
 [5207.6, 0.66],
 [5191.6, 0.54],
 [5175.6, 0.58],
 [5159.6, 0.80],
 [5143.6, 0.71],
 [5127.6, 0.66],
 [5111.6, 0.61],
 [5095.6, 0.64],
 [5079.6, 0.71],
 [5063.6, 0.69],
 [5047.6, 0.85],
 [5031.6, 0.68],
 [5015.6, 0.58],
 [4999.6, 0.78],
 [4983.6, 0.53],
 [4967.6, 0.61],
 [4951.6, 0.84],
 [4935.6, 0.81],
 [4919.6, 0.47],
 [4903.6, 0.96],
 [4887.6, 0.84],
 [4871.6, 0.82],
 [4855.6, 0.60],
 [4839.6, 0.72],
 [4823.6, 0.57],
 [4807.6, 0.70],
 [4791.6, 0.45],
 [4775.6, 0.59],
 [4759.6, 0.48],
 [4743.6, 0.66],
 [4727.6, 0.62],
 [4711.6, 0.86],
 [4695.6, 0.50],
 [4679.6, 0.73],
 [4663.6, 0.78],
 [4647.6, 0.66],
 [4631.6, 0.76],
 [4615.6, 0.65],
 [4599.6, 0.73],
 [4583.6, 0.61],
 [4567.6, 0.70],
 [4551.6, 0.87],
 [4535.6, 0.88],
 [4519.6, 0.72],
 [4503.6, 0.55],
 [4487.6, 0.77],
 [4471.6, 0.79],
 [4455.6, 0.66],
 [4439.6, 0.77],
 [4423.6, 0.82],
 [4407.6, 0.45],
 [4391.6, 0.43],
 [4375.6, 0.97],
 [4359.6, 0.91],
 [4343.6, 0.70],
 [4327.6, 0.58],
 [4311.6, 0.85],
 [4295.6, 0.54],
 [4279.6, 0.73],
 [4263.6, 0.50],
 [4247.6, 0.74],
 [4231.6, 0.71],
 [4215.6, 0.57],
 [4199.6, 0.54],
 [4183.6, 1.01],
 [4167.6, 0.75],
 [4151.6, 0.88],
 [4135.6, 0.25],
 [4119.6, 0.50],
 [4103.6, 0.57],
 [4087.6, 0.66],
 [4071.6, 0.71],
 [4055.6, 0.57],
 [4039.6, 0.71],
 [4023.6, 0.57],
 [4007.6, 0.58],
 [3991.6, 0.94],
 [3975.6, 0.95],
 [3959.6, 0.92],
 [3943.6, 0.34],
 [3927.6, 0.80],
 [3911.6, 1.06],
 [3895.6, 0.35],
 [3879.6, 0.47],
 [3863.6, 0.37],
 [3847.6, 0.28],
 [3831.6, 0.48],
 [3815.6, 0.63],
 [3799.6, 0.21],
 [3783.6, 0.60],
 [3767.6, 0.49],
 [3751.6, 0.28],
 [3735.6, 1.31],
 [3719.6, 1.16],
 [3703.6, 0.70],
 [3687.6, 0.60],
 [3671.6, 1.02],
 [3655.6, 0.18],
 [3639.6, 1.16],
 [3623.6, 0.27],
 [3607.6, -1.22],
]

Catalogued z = 0.48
